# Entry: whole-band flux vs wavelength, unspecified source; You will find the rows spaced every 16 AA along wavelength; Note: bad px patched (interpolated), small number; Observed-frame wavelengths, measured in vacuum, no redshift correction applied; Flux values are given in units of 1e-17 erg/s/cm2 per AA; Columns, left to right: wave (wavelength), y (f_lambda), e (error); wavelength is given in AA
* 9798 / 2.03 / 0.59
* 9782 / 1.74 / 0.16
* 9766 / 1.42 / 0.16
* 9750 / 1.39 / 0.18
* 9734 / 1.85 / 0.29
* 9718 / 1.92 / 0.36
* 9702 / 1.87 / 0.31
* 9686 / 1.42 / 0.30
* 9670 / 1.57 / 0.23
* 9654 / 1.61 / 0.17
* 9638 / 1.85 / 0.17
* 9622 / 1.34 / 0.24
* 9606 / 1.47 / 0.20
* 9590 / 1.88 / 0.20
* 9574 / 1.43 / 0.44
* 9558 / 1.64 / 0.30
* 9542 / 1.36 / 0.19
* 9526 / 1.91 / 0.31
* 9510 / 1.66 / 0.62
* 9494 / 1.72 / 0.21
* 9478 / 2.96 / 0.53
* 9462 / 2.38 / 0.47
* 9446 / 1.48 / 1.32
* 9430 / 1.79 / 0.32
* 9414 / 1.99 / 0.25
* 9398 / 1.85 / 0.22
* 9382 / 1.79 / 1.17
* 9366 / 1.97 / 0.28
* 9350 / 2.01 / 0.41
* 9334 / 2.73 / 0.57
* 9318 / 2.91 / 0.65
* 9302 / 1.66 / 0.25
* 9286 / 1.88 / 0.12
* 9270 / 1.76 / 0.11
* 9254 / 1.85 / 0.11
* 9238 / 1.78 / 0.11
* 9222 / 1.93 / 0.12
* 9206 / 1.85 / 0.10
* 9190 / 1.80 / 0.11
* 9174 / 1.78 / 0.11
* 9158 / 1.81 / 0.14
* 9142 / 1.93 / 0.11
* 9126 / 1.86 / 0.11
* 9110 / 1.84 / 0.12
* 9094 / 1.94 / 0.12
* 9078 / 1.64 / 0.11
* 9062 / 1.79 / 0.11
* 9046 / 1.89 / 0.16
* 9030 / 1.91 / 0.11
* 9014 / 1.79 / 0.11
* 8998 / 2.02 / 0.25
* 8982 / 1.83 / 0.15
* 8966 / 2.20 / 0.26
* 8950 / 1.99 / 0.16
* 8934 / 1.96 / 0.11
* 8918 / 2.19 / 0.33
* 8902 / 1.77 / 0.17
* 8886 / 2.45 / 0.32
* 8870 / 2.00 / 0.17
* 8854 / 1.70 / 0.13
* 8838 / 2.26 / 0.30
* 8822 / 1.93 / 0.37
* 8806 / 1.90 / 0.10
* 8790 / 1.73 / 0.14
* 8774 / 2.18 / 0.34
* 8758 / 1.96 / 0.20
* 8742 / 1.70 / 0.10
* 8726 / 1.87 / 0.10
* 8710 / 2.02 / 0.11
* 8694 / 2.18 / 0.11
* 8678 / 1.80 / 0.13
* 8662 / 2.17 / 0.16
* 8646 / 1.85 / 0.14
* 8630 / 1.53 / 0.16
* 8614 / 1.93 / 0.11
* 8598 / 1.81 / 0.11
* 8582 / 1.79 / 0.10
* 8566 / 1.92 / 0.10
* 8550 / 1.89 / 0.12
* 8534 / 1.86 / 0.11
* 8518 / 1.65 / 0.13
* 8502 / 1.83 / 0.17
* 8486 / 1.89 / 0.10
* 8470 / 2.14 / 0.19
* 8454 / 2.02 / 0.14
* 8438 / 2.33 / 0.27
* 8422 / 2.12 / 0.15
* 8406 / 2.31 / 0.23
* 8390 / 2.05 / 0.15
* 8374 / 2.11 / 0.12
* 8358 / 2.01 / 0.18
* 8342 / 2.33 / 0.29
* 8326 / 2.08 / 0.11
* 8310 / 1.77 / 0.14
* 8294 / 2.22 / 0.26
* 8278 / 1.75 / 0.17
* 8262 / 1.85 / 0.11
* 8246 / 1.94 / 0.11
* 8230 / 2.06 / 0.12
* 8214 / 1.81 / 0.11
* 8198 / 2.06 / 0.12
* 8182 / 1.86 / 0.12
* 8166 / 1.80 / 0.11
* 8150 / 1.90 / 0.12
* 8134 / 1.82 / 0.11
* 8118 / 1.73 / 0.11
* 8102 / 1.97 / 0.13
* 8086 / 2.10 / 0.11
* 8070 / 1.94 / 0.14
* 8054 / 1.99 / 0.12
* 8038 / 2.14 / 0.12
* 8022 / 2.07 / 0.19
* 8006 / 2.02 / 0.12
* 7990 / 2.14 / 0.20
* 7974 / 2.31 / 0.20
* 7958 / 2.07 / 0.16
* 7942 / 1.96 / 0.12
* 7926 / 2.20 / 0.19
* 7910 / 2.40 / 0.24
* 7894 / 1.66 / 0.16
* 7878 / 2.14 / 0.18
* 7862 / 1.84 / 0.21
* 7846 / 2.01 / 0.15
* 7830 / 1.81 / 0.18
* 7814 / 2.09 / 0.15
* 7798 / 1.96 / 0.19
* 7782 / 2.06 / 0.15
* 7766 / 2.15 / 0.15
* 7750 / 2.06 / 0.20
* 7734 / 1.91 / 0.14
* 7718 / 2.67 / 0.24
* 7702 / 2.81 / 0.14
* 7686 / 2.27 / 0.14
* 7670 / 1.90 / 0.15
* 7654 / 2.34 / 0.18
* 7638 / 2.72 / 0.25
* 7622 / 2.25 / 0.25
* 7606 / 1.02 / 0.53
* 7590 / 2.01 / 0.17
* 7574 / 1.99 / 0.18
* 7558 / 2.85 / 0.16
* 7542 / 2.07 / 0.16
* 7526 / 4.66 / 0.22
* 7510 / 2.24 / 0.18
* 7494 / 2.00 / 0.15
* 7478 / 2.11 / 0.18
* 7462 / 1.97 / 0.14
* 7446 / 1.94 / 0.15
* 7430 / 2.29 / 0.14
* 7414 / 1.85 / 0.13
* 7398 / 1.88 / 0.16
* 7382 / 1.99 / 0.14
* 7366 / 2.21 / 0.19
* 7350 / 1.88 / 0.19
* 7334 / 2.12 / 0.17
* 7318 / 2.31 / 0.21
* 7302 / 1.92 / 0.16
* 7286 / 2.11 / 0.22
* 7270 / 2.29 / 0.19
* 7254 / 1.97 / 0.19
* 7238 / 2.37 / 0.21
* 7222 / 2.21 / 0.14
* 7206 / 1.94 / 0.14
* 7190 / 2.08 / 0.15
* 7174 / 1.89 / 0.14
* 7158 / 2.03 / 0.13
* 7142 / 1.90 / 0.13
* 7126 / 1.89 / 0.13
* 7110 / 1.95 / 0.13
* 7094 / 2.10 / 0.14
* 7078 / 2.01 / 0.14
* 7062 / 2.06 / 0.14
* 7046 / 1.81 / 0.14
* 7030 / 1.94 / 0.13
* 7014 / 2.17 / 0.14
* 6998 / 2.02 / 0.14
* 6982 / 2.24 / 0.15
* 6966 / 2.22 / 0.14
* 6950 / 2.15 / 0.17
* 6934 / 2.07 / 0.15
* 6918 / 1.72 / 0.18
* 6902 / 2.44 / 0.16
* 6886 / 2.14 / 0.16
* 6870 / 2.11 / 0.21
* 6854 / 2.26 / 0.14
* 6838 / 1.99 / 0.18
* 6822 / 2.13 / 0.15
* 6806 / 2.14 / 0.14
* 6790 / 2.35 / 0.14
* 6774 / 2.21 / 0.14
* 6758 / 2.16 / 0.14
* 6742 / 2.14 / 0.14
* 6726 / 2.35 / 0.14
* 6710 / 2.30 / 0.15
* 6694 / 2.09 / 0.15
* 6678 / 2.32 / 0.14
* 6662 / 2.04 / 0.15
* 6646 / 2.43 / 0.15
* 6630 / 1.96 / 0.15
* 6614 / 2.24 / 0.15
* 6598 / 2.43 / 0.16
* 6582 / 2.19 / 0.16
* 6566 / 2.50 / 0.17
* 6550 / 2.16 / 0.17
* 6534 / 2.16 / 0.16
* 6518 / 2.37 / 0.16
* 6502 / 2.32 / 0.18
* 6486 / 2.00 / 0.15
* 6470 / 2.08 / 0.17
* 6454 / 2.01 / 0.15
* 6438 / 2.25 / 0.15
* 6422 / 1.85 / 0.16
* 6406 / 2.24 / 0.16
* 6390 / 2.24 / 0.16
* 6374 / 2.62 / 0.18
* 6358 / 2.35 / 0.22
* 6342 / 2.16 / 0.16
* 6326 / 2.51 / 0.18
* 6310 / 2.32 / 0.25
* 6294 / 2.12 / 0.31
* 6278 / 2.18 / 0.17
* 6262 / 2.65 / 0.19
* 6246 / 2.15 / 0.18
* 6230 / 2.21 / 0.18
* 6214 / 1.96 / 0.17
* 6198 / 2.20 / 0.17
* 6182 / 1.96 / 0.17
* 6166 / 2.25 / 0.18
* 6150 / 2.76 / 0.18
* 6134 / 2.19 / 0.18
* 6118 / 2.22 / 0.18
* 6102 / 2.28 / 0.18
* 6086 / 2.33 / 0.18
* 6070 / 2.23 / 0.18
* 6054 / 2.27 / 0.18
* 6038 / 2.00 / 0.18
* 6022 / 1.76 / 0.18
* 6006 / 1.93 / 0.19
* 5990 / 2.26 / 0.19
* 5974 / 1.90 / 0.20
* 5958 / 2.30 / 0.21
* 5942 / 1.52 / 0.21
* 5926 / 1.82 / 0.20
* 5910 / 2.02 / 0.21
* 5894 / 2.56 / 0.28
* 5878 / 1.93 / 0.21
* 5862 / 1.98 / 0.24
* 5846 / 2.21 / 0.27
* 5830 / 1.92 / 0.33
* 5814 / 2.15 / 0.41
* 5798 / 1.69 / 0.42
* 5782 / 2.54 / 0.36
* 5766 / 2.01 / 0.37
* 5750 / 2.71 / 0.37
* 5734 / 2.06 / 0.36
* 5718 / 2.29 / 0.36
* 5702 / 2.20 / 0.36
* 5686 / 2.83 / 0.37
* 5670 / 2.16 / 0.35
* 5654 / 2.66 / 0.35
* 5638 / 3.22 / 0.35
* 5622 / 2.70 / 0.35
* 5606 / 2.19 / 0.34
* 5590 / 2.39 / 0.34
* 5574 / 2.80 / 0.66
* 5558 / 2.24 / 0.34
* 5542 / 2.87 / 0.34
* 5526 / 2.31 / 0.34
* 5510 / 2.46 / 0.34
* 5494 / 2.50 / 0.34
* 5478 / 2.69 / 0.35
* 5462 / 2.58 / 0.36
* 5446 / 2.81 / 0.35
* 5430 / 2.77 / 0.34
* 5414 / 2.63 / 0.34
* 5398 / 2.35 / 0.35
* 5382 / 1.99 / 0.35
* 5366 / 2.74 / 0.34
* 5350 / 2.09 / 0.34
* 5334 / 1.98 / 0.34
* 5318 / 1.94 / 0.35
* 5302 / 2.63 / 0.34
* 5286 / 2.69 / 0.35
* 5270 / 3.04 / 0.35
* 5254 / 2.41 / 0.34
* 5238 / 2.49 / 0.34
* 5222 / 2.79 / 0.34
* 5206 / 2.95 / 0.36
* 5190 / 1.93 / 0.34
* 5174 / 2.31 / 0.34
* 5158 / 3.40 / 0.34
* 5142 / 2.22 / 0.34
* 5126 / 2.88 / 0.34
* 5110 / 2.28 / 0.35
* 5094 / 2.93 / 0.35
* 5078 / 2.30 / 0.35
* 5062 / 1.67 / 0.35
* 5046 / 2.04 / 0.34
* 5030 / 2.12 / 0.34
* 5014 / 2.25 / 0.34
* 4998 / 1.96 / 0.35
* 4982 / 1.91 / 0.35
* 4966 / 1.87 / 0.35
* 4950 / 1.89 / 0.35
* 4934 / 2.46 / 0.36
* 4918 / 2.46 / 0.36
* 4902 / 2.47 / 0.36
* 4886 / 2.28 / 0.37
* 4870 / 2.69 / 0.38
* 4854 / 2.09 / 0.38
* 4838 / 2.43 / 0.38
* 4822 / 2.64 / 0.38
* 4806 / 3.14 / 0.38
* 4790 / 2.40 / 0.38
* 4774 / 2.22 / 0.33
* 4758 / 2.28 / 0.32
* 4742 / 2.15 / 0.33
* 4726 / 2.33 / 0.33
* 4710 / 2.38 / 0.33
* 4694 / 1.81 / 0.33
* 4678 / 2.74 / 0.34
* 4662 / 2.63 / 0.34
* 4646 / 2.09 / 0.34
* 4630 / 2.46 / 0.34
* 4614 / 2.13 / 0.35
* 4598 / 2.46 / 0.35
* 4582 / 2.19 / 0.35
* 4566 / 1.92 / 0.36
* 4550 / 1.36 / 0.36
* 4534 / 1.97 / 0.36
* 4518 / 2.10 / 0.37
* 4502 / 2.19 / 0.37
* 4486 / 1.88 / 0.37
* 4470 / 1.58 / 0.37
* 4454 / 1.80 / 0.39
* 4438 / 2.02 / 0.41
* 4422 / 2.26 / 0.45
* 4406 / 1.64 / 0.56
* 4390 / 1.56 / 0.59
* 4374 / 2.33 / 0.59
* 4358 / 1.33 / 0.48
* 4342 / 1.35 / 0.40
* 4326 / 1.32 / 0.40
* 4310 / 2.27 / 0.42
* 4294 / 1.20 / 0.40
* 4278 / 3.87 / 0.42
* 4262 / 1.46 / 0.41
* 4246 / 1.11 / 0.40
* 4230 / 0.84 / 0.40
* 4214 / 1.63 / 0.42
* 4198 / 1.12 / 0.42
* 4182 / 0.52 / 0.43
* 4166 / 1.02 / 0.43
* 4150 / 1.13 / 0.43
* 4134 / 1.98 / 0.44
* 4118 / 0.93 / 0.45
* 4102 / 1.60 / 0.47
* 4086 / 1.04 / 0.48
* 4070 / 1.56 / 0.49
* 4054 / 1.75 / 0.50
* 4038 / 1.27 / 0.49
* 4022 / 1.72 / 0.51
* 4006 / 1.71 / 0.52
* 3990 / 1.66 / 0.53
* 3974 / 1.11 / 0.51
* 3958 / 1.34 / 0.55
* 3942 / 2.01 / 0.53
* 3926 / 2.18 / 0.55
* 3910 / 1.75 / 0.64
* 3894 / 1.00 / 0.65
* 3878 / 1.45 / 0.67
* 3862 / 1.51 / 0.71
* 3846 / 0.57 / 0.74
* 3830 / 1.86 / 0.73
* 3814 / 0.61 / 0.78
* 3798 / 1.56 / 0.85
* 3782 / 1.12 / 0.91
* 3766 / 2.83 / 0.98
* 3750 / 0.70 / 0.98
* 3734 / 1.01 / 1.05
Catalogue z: 0.15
